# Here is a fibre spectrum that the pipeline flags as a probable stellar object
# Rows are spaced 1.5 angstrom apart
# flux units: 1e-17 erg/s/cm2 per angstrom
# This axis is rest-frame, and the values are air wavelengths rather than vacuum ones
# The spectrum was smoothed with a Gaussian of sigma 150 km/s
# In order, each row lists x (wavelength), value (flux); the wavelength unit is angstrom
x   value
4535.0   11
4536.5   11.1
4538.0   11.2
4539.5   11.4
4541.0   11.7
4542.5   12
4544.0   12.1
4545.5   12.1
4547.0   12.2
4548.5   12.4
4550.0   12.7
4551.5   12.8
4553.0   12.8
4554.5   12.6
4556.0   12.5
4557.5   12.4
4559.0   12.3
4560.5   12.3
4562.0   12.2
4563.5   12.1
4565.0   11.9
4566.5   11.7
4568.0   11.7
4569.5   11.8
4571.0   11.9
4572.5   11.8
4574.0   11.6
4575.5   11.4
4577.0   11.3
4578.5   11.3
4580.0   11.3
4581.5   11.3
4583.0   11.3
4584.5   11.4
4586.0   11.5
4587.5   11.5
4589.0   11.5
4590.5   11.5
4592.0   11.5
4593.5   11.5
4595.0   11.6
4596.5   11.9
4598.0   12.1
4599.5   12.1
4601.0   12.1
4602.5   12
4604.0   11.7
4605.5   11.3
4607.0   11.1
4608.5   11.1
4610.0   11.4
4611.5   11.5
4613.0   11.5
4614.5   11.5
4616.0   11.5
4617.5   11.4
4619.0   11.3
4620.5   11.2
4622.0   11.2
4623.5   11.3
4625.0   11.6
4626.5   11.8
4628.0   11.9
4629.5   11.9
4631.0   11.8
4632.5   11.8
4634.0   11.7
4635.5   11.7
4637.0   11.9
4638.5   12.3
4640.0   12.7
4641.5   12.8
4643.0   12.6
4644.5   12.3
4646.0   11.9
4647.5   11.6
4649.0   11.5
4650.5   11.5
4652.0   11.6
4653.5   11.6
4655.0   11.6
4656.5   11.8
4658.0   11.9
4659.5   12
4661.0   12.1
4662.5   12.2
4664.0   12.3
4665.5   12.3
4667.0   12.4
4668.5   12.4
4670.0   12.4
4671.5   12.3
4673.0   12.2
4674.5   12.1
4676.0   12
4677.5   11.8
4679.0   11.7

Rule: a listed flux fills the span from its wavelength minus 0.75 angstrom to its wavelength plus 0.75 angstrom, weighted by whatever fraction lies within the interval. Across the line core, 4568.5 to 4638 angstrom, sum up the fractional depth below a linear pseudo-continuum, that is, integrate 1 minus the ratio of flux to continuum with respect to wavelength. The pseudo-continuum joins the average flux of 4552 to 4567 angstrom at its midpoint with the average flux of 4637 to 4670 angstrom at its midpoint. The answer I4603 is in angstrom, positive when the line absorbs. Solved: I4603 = 3.5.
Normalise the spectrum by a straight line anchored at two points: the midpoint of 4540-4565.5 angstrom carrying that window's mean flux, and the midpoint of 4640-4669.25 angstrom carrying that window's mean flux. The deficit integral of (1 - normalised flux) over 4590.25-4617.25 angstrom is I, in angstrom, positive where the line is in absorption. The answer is 1.2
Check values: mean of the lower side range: 12.3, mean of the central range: 11.6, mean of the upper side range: 12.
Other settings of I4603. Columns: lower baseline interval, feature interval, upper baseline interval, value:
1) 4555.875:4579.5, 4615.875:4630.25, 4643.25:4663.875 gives 0.42 angstrom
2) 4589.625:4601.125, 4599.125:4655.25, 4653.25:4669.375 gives 0.93 angstrom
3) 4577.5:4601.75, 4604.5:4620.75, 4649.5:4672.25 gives 0.51 angstrom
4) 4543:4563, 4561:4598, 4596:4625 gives 1.19 angstrom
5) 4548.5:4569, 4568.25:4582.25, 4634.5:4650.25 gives 0.84 angstrom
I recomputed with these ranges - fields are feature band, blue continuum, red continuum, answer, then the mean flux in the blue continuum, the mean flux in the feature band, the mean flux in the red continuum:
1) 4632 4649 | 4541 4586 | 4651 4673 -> -0.1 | 12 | 12.1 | 12.1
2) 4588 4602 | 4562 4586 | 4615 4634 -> -0.2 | 11.6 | 11.8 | 11.6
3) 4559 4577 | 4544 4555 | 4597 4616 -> 0.5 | 12.5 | 11.9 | 11.6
